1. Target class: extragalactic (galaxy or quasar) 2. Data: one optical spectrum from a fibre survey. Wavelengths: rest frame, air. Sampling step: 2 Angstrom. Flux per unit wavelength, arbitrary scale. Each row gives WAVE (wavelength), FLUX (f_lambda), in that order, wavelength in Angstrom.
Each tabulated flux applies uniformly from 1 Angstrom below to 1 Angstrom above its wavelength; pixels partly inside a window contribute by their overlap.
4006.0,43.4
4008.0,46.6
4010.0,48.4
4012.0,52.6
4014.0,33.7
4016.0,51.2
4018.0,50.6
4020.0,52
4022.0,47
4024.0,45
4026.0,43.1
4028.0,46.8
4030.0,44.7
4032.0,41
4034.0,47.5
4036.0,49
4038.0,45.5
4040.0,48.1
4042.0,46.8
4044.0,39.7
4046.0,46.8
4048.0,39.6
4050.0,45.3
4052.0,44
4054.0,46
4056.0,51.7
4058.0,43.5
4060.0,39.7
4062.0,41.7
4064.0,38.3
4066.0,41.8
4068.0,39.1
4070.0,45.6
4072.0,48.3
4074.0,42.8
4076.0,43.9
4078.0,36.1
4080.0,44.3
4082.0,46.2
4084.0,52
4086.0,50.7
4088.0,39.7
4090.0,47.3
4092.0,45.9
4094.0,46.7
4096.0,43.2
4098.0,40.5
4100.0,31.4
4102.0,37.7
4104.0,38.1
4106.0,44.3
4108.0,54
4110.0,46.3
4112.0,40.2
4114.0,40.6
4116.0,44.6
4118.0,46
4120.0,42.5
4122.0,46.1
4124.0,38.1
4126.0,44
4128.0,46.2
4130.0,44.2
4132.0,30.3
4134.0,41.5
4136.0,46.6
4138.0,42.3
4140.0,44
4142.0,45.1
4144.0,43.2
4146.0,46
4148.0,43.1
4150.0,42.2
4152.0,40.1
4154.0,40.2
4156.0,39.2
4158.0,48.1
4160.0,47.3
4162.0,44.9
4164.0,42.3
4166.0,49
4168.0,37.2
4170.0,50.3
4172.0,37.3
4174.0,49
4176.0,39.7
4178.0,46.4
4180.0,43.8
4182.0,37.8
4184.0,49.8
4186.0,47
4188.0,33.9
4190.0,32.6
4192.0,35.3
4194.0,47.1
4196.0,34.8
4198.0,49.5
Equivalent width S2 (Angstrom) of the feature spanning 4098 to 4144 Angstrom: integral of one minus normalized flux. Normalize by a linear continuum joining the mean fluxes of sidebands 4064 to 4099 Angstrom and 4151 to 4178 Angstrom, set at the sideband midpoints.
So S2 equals 1.51 Angstrom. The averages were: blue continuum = 44.2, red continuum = 43.5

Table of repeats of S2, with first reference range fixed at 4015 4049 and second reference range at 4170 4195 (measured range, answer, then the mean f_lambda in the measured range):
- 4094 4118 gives 1.0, 42.3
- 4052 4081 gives 1.4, 43.1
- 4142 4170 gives -0.6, 43.6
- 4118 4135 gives 0.7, 41.9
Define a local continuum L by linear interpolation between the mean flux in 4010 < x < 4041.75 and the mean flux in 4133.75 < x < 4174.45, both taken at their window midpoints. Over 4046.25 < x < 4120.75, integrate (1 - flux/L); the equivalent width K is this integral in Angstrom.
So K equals 2.9 Angstrom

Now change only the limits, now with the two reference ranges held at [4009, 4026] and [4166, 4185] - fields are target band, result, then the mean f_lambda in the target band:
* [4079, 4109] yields 1.0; 44.1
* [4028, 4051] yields 0.9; 45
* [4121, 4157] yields 1.8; 42.4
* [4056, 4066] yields 0.9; 42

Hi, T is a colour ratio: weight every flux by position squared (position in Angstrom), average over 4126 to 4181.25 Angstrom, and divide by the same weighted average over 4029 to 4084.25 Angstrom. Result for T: 1.03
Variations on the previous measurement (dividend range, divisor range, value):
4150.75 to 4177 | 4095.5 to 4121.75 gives 1.05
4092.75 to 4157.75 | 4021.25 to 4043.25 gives 0.97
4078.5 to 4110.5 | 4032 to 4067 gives 1.02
